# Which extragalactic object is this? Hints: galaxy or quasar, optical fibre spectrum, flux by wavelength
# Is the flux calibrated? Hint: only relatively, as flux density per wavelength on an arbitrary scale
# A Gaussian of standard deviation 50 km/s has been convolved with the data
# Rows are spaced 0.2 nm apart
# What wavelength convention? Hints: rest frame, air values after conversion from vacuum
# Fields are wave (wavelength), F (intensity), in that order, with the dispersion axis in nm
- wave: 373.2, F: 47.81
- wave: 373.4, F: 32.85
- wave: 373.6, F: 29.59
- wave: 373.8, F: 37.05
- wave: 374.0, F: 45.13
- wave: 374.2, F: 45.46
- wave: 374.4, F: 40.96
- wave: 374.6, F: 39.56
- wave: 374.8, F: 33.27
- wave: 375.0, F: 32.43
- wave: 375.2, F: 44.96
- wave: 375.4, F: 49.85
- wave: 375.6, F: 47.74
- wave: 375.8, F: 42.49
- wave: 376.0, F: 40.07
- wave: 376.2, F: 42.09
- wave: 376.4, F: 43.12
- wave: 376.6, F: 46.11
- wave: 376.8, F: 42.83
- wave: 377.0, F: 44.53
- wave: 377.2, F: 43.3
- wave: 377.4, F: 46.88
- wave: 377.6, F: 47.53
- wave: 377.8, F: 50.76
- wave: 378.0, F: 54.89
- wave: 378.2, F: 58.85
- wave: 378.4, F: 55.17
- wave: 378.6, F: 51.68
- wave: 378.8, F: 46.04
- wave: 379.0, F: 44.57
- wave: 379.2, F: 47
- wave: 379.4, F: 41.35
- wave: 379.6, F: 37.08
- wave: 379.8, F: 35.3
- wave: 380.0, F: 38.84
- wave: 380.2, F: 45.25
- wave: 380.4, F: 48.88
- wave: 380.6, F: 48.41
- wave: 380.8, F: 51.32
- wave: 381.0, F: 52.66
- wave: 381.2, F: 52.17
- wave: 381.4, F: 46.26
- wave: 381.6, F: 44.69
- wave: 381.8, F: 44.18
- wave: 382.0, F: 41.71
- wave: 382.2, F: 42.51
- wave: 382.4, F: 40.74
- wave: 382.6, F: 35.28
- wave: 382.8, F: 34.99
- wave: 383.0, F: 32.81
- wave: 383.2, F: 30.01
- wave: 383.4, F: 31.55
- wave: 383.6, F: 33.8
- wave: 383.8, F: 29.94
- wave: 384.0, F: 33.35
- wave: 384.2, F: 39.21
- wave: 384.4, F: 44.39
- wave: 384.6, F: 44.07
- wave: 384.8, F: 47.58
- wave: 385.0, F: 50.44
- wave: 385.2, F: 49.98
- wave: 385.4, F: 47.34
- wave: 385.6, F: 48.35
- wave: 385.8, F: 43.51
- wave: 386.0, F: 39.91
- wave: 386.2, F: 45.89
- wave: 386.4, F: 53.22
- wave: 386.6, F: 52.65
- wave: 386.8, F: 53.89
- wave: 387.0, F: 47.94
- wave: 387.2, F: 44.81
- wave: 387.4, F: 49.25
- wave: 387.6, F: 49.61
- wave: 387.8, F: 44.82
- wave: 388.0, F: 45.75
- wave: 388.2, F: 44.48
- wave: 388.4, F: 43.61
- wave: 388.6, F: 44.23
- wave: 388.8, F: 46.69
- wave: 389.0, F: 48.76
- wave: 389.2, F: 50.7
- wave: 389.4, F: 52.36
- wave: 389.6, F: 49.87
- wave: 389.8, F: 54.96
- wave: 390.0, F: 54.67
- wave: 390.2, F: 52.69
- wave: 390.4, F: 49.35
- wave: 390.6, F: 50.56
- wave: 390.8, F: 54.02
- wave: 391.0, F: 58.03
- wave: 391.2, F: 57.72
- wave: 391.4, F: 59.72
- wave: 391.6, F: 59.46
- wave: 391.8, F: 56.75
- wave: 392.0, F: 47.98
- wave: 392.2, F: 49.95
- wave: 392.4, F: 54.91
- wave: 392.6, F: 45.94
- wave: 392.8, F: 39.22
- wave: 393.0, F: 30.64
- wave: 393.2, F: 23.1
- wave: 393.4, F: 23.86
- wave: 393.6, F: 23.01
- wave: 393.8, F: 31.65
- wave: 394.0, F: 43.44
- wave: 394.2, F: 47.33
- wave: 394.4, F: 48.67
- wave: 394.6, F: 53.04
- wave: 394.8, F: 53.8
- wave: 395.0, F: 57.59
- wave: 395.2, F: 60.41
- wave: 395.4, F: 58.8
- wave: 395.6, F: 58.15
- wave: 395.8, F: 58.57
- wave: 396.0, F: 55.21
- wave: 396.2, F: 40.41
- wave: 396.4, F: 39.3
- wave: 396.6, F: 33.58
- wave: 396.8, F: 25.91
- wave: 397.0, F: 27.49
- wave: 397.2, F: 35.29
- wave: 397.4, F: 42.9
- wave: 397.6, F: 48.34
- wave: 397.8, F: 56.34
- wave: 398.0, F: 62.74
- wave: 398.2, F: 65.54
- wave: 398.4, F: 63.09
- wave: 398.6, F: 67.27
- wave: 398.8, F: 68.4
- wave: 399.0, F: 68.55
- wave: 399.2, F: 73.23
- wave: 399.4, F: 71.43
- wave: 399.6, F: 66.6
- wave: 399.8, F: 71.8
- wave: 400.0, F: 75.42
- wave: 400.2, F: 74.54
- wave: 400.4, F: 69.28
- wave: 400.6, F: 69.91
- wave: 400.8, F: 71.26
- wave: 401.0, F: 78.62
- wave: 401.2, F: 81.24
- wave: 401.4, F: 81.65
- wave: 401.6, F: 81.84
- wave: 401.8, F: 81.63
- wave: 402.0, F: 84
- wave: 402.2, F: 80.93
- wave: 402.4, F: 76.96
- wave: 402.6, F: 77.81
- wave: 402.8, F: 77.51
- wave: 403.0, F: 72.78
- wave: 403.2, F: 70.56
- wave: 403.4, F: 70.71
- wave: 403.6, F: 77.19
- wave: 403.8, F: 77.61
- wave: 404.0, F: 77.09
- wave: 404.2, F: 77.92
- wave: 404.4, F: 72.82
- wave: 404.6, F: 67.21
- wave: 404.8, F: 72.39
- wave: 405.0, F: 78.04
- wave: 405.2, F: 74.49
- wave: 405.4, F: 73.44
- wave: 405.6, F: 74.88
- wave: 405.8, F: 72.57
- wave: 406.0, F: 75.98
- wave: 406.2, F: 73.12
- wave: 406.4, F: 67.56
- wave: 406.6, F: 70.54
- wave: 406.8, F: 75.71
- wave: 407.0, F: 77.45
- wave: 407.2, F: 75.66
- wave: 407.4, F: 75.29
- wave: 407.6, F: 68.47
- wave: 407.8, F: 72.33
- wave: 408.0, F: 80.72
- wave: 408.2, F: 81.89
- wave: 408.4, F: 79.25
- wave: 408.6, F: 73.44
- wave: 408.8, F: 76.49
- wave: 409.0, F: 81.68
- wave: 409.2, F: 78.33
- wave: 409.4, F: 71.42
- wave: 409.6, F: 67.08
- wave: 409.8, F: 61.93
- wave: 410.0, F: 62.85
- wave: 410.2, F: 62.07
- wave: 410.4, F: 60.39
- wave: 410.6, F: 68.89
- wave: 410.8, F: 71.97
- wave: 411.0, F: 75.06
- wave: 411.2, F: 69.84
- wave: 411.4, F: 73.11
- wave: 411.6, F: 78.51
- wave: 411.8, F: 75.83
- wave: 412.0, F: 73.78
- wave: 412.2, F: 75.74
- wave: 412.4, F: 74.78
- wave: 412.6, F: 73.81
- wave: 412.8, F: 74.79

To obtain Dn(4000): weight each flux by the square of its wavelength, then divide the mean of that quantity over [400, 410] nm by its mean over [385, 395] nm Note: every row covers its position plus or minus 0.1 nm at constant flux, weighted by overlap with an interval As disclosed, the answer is 1.7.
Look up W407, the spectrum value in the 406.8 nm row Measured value 75.71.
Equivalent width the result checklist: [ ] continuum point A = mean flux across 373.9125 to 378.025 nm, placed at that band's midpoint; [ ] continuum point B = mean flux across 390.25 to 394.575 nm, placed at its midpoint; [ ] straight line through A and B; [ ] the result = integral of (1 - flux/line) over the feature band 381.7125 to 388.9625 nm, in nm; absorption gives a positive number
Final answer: 0.28 nm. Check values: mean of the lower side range 43.8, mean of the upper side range 45.7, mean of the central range 43.2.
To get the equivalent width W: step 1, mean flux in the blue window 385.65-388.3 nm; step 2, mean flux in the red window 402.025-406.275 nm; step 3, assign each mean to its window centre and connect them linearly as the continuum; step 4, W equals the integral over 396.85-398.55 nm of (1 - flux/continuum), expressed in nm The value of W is 0.39 nm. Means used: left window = 47.4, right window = 75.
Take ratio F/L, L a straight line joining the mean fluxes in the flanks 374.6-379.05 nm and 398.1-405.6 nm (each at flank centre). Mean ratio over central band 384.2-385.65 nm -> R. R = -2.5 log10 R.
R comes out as 0.173 mag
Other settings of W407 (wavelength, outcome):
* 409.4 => 71.42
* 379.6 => 37.08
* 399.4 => 71.43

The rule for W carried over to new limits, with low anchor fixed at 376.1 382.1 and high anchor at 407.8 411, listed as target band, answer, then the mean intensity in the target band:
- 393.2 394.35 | 0.49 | 33.6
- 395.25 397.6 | 0.66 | 43.8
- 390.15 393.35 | 0.45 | 48.9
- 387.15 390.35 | 0.35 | 48.6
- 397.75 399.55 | -0.10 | 66.6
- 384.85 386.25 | 0.14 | 46.5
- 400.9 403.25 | -0.47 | 79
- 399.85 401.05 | -0.16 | 72.9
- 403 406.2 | -0.29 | 74.1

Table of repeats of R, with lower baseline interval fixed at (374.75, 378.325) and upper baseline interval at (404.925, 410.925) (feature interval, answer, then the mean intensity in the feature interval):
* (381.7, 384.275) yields 0.37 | 36.1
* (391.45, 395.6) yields 0.29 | 46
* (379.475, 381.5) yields 0.08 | 45.6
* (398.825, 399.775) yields -0.08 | 70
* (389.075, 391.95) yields 0.07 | 54.2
